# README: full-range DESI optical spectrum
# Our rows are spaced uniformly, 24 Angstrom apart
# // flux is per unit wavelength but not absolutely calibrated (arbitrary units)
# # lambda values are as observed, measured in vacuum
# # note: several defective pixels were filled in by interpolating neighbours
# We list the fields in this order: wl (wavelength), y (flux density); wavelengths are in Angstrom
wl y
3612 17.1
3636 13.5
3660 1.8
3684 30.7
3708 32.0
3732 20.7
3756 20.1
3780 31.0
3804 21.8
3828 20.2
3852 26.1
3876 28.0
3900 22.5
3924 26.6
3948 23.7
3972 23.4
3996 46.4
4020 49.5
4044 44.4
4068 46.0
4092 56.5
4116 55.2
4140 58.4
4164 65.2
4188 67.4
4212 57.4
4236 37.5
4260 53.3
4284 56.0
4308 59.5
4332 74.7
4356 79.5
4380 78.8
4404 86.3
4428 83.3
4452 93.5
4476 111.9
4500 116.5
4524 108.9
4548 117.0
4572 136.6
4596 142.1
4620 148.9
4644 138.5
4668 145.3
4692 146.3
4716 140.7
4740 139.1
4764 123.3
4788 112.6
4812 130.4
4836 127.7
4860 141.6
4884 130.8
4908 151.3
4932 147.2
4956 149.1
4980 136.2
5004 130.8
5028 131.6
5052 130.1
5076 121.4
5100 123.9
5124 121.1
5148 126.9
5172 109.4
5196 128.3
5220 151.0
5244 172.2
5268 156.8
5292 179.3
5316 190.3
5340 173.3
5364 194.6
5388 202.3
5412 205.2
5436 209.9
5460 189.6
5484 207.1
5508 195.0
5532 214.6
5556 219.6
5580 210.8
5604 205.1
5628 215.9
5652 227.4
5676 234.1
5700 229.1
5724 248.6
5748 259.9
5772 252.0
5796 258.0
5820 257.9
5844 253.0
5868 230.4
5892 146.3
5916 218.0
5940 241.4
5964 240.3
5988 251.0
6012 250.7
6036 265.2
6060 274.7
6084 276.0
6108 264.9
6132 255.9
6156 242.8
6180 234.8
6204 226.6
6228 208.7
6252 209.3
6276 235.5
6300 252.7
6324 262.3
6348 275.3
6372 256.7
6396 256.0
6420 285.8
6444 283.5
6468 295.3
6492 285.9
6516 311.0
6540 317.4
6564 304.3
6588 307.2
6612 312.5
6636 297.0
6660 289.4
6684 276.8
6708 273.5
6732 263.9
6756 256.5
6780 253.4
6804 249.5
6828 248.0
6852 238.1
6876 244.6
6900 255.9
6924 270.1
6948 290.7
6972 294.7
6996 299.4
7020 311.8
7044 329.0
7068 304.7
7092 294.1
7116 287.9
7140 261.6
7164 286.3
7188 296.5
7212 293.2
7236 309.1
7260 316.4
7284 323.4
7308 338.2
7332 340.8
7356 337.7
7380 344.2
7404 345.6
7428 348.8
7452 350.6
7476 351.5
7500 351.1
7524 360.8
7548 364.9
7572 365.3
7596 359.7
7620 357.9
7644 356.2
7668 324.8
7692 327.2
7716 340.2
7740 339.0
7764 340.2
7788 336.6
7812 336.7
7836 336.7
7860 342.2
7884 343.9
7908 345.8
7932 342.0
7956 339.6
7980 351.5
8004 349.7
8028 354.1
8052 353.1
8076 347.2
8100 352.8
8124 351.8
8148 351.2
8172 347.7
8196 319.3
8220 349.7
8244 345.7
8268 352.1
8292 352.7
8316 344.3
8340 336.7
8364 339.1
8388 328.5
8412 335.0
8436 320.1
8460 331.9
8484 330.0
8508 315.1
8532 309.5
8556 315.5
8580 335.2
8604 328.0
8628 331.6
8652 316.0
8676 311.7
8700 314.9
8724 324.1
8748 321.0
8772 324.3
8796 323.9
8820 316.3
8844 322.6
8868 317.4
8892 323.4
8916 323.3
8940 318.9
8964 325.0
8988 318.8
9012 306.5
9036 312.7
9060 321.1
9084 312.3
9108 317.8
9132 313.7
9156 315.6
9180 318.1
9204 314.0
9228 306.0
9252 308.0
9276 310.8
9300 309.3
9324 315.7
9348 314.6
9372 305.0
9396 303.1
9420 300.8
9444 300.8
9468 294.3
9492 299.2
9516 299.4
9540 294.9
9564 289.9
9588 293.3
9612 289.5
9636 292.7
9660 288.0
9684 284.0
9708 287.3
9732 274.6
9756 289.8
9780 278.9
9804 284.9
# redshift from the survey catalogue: 0.000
